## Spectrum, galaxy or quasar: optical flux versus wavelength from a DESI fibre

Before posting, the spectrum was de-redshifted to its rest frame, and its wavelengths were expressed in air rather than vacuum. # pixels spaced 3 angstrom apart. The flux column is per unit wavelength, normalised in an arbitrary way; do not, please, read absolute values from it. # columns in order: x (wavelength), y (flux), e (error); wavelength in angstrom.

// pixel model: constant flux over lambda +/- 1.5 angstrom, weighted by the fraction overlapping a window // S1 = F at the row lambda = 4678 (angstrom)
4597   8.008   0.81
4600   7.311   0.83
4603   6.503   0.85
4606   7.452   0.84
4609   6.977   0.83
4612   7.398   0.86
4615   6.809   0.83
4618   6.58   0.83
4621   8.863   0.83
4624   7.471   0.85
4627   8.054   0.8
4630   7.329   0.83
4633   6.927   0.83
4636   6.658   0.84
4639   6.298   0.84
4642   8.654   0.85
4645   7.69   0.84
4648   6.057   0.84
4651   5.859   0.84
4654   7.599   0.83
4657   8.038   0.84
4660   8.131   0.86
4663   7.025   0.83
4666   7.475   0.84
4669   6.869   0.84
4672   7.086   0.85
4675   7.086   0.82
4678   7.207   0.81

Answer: 7.207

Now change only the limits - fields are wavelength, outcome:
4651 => 5.859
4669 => 6.869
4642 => 8.654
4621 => 8.863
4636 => 6.658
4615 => 6.809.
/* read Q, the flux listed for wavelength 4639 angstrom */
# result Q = 6.298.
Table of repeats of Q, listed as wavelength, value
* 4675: 7.086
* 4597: 8.008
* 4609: 6.977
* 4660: 8.131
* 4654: 7.599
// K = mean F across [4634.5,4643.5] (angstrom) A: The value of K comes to 7.2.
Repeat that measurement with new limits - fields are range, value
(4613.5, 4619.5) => 6.69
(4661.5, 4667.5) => 7.25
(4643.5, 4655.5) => 6.8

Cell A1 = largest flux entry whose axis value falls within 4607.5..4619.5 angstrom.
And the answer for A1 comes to 7.398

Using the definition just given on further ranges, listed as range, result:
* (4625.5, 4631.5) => 8.054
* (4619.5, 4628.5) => 8.863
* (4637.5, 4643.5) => 8.654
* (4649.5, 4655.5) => 7.599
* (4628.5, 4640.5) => 7.329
